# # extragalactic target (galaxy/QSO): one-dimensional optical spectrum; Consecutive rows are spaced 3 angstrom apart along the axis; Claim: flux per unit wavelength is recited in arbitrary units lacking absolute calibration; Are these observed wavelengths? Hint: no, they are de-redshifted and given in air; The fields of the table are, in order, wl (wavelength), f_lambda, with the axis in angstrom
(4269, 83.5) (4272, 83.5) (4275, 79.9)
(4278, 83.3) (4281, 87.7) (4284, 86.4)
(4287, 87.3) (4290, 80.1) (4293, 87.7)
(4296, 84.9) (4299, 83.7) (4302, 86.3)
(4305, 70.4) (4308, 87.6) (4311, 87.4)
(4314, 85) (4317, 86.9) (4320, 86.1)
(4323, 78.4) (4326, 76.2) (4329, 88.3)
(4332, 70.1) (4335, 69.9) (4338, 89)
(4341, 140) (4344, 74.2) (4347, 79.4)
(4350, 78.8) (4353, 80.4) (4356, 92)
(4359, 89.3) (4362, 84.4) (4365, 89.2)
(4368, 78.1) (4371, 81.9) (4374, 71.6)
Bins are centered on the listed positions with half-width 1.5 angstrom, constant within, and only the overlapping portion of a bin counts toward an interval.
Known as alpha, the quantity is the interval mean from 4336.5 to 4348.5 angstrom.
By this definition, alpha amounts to 95.7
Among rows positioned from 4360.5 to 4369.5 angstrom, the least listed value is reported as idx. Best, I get 78.1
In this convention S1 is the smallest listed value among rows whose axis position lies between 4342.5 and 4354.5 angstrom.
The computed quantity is 74.2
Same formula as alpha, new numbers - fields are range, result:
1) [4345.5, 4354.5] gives 79.5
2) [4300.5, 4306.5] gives 78.4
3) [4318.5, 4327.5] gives 80.2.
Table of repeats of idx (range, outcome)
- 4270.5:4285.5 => 79.9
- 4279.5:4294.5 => 80.1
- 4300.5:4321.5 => 70.4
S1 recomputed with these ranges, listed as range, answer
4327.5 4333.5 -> 70.1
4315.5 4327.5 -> 76.2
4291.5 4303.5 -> 83.7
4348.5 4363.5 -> 78.8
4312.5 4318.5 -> 85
